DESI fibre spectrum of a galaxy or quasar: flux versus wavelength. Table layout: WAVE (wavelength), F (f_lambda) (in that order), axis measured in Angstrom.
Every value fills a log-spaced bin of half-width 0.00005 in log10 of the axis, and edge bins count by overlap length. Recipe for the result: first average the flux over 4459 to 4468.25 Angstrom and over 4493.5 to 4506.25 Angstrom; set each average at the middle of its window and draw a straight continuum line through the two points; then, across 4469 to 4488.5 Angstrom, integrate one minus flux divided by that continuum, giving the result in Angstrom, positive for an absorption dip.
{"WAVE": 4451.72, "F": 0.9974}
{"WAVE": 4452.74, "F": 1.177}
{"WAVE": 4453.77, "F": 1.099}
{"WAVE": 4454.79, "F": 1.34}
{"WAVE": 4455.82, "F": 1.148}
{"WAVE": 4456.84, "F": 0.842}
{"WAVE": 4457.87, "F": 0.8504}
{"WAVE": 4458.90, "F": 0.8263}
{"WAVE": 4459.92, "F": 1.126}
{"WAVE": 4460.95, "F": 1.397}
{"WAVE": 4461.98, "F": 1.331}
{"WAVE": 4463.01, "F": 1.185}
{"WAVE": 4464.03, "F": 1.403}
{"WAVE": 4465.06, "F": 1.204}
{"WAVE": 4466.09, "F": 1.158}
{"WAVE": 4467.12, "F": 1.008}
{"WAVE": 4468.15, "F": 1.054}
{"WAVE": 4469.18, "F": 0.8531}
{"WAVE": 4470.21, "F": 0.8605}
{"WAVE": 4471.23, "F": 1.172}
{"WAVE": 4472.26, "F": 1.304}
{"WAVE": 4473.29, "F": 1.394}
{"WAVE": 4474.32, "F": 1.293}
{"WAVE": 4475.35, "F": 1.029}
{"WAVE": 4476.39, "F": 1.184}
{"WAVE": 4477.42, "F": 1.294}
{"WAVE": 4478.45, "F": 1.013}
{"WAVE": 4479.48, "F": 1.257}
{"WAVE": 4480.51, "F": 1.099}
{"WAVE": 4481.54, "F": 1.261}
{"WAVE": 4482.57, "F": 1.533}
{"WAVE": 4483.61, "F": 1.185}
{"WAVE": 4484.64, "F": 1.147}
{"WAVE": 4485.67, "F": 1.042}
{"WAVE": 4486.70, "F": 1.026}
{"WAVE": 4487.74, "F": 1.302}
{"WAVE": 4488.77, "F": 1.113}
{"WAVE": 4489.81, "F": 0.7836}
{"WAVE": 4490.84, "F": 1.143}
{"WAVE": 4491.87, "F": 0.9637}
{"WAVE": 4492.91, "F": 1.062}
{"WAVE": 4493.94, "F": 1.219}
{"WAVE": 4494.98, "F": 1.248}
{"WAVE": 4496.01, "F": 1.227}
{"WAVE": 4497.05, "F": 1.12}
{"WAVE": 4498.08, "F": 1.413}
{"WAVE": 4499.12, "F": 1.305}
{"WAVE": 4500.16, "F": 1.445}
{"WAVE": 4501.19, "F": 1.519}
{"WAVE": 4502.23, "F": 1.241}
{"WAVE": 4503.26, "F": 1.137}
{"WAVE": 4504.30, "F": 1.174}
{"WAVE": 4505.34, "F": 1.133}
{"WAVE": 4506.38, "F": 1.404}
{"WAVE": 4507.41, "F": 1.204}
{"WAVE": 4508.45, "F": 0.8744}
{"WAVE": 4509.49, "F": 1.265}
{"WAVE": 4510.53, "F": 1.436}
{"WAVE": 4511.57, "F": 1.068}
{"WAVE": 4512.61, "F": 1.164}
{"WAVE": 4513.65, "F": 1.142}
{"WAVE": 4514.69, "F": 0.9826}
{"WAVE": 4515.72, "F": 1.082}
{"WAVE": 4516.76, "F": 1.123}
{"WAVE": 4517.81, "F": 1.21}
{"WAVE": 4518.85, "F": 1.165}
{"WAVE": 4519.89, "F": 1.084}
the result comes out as 0.8 Angstrom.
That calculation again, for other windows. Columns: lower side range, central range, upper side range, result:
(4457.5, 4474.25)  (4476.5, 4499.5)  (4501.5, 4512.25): 0.0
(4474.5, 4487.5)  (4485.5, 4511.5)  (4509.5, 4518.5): -0.6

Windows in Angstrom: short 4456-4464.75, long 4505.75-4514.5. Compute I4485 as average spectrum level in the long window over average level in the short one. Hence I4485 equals 1.05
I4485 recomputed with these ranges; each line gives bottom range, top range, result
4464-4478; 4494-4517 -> 1.06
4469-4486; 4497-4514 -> 1.05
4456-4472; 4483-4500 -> 1.06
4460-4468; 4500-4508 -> 1.04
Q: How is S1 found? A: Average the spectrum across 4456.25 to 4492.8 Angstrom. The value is 1.13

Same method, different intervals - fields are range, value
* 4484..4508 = 1.19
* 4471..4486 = 1.22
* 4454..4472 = 1.11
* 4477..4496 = 1.15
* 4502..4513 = 1.19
